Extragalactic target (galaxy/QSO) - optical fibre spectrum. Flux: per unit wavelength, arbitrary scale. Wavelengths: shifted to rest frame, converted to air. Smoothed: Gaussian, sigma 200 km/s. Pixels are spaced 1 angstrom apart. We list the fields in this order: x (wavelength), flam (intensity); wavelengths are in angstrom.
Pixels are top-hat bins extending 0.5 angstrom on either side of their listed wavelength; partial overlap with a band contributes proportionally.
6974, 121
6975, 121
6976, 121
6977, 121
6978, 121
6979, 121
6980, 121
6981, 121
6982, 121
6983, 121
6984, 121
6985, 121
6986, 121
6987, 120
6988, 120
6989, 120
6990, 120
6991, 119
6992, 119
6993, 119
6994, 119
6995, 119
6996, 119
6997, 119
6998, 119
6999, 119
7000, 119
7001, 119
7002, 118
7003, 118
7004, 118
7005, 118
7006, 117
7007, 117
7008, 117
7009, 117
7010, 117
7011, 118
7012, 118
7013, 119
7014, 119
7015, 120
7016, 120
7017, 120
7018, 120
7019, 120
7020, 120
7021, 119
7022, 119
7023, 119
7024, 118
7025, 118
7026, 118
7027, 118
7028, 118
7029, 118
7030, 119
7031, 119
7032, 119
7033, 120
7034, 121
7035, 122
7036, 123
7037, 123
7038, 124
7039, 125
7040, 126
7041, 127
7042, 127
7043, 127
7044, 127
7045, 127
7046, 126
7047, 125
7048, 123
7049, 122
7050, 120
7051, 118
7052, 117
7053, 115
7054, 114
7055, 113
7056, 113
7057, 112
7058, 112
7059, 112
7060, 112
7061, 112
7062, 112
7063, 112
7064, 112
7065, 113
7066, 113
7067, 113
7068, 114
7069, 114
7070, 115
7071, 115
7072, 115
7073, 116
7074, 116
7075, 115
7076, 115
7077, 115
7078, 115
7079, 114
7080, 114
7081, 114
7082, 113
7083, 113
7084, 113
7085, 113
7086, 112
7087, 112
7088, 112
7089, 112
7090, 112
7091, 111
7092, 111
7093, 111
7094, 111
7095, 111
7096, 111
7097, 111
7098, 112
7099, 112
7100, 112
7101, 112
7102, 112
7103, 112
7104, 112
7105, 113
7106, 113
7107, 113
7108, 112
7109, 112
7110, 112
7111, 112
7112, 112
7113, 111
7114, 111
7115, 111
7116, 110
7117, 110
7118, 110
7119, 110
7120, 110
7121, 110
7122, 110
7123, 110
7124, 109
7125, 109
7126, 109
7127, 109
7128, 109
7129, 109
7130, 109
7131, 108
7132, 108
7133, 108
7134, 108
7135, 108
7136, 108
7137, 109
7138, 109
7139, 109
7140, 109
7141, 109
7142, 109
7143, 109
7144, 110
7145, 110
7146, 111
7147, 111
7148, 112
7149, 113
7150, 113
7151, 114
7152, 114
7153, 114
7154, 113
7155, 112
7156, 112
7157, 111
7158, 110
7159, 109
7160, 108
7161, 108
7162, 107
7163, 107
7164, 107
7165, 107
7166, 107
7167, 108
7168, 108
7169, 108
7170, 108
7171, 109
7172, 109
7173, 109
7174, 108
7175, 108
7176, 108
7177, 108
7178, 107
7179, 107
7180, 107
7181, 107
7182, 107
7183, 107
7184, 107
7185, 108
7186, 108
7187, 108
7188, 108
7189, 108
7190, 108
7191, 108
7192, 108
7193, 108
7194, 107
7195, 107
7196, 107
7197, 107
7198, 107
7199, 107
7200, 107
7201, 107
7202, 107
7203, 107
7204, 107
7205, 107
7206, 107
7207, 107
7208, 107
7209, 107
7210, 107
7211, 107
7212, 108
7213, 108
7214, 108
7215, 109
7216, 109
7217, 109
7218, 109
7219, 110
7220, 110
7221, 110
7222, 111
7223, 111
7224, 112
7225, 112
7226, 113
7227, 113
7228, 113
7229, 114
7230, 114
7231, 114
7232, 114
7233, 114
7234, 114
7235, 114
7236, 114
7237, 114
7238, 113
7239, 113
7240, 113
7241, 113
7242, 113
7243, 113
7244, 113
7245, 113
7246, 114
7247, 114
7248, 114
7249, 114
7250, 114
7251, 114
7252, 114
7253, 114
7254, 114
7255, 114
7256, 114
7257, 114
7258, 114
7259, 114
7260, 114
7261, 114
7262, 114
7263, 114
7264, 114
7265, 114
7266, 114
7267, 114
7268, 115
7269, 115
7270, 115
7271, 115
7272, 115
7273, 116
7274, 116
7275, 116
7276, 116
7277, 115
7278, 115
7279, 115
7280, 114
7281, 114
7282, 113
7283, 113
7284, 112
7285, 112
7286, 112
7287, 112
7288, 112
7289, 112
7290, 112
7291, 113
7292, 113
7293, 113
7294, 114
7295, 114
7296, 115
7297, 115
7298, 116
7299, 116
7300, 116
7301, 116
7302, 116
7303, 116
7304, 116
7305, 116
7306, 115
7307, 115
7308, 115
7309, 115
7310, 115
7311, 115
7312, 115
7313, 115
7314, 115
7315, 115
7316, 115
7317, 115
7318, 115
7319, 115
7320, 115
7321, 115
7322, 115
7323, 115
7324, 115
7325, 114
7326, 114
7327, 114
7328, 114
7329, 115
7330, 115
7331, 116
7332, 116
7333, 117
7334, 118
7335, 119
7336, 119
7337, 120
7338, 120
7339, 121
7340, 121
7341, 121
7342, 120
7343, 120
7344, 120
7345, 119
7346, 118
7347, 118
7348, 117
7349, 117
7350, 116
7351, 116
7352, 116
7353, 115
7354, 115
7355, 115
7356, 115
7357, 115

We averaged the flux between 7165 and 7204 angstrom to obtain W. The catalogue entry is 108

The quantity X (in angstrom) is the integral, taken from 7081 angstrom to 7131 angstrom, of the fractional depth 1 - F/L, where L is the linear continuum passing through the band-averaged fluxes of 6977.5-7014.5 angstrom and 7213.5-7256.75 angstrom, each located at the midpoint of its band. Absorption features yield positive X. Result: 2.1 angstrom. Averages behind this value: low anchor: 119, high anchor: 113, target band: 111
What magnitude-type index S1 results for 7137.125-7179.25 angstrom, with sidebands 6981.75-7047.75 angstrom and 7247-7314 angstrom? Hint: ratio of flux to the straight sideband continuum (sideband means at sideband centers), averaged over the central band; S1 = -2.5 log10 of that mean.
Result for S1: 0.07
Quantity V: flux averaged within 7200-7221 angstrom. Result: 108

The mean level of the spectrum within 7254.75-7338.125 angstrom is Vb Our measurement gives 115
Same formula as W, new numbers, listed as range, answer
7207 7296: 113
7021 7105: 116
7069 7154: 111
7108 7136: 110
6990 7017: 119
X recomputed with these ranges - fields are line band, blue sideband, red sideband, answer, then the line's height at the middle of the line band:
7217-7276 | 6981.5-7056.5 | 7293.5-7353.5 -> 1.9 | 117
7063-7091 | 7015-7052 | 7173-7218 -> 1.0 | 118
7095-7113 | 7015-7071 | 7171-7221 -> 0.4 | 114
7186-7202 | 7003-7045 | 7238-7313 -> 1.2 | 116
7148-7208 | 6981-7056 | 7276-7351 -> 4.7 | 118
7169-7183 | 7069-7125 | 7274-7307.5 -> 0.6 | 113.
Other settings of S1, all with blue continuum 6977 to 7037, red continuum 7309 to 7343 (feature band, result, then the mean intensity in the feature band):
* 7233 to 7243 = 0.04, 113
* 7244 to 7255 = 0.03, 114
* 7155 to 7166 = 0.09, 109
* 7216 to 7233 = 0.05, 112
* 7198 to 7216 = 0.10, 107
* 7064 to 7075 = 0.04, 114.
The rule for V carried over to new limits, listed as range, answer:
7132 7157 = 111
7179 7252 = 110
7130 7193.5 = 109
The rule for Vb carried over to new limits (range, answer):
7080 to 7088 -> 113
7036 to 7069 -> 118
